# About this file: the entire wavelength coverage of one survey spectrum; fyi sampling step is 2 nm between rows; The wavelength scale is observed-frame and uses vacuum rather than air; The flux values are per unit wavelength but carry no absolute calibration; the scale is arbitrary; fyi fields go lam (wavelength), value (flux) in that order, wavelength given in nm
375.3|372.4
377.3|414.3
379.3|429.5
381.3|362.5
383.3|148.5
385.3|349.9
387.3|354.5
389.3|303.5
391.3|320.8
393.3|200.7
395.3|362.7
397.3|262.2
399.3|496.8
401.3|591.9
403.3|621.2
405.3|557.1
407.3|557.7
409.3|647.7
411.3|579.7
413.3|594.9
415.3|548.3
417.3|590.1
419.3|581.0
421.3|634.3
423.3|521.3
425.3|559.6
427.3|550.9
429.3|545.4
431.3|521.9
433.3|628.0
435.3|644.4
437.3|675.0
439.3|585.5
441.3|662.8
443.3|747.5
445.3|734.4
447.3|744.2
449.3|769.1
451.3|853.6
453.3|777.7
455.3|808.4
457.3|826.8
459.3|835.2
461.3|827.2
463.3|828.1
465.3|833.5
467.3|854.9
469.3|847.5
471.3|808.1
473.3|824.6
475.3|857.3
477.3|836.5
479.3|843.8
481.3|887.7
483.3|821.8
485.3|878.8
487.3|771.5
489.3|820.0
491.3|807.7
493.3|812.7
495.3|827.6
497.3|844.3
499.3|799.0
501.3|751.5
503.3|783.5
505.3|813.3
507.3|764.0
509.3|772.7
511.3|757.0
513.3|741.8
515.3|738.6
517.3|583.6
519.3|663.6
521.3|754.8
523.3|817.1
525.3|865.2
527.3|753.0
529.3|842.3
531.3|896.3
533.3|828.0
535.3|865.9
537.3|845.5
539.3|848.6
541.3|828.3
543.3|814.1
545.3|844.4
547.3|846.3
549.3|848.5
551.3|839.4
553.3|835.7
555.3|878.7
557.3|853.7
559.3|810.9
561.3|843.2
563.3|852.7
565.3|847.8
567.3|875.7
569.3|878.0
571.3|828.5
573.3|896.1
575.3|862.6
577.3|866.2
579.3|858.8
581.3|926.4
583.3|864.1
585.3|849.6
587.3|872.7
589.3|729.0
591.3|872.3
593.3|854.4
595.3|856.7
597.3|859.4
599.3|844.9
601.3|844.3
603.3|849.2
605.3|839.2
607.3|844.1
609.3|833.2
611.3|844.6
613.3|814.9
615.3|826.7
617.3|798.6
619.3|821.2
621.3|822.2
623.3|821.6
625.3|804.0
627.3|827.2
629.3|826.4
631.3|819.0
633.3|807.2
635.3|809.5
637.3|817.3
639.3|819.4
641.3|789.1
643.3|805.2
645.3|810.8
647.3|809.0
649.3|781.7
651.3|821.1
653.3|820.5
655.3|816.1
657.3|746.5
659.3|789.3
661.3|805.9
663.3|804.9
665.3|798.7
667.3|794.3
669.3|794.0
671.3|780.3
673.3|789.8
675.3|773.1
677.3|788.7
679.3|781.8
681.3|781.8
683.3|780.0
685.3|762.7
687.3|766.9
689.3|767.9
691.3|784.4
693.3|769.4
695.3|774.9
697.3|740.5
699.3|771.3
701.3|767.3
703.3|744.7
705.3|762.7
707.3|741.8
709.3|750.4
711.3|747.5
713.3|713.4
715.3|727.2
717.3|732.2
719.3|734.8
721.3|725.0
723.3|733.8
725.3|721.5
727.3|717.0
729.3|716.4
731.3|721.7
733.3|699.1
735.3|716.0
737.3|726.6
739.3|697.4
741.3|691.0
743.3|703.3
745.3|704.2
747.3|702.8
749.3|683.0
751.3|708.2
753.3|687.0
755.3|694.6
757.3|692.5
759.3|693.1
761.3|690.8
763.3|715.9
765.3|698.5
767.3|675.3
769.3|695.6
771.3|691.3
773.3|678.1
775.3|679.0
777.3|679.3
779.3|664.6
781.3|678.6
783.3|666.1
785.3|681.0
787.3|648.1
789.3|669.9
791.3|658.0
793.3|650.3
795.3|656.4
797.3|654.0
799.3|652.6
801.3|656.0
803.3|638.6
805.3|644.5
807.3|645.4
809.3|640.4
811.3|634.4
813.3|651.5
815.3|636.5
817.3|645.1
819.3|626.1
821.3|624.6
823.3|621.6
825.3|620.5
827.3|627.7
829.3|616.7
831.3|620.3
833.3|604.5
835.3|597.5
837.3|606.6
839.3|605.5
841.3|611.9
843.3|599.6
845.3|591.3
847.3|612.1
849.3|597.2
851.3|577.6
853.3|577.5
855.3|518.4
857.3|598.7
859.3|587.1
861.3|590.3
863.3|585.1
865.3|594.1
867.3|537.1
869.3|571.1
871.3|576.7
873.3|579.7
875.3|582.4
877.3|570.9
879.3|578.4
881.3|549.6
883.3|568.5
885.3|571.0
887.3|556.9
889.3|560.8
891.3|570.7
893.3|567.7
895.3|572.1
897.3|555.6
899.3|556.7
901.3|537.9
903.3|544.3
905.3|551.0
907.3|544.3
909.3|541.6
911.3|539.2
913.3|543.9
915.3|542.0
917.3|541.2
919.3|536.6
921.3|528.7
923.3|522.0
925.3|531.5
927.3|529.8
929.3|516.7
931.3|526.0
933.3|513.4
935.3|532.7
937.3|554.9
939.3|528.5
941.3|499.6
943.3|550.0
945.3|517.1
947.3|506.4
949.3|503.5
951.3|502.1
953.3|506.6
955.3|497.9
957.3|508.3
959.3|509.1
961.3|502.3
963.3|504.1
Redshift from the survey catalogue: 0.00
